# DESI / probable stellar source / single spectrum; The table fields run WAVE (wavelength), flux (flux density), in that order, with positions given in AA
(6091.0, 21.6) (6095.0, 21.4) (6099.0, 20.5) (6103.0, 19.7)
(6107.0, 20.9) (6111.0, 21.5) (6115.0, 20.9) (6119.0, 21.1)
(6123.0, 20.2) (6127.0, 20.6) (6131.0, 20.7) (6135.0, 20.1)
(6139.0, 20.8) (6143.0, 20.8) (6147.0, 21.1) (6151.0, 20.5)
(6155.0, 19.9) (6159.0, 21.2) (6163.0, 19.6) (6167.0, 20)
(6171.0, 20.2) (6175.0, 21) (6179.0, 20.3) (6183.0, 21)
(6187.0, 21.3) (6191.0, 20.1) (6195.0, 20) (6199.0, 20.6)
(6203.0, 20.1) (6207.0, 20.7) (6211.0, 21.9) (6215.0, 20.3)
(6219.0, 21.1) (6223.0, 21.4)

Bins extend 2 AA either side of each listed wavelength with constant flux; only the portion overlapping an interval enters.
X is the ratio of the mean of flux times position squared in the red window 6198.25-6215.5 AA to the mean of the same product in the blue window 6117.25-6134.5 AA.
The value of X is 1.0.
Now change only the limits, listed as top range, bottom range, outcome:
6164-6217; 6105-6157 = 1.01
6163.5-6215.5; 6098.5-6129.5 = 1.02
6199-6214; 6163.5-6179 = 1.04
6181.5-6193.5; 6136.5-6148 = 1.01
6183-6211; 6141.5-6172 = 1.02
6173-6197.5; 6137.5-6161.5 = 1.01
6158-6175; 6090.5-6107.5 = 1.00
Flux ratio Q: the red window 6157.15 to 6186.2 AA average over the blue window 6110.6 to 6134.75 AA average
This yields 1.0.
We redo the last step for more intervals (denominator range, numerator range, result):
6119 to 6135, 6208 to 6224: 1.03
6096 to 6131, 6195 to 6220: 1.00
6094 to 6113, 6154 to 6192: 0.99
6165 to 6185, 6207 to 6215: 1.03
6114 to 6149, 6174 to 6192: 1.00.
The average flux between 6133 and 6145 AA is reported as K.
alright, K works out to 20.6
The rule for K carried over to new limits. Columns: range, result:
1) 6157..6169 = 20.3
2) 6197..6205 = 20.4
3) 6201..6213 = 20.9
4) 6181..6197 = 20.6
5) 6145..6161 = 20.7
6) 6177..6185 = 20.6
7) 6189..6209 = 20.3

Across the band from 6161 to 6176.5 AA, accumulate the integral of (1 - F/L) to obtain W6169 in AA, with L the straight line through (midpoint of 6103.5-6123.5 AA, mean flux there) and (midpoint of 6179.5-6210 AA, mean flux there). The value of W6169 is 0.4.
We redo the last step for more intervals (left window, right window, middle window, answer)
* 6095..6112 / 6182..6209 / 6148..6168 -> 0.3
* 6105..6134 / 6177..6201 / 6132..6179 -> 0.5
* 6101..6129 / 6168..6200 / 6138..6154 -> -0.1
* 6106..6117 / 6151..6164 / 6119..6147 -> 0.2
